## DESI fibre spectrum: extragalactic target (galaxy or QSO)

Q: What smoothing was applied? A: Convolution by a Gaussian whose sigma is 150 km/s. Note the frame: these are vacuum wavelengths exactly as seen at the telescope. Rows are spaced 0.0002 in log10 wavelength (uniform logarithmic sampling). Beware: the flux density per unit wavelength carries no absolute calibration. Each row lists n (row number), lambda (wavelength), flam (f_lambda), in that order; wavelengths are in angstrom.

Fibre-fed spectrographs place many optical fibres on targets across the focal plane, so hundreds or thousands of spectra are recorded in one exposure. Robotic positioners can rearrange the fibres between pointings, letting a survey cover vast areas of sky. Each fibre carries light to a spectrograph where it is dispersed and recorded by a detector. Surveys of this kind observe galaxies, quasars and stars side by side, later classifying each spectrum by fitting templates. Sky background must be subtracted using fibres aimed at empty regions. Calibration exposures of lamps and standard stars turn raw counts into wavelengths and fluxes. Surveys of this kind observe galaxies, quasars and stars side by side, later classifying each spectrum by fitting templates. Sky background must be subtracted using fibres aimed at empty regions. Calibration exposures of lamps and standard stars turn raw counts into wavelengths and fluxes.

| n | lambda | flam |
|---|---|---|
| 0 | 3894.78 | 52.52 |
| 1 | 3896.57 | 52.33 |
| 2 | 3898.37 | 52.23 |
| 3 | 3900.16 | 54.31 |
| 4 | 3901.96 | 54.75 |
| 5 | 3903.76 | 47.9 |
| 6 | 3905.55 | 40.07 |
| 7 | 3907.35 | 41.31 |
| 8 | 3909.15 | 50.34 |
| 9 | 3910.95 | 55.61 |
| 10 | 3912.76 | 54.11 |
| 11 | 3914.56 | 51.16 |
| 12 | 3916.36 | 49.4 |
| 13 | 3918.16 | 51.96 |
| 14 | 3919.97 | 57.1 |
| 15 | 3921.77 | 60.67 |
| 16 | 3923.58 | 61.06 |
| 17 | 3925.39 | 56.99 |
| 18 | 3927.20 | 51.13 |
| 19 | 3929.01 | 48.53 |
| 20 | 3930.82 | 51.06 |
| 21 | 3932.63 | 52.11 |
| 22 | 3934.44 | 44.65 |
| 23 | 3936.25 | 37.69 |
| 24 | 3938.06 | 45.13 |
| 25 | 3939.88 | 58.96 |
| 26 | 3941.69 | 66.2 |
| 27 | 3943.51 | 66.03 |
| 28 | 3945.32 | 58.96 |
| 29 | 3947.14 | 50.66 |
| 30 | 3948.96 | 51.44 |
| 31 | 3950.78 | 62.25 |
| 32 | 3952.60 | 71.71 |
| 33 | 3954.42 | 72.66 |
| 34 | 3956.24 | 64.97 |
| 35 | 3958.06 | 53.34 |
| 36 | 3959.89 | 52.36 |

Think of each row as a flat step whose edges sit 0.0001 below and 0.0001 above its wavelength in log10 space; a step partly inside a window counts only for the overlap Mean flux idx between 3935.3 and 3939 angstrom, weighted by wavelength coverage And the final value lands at 41.6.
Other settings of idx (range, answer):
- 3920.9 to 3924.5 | 60.7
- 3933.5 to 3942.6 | 50.6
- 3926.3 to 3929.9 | 49.8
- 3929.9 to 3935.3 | 49.3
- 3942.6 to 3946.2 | 62.6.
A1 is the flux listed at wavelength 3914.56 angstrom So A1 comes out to 51.16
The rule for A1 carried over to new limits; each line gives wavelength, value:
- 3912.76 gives 54.11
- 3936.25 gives 37.69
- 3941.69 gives 66.2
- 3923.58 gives 61.06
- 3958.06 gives 53.34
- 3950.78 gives 62.25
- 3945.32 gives 58.96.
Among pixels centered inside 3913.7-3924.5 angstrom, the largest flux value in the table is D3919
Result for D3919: 61.06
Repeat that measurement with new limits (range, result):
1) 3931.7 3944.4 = 66.2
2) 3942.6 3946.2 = 66.03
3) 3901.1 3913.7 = 55.61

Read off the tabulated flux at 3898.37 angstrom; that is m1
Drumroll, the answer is 52.23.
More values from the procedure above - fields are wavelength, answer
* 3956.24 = 64.97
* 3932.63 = 52.11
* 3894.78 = 52.52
